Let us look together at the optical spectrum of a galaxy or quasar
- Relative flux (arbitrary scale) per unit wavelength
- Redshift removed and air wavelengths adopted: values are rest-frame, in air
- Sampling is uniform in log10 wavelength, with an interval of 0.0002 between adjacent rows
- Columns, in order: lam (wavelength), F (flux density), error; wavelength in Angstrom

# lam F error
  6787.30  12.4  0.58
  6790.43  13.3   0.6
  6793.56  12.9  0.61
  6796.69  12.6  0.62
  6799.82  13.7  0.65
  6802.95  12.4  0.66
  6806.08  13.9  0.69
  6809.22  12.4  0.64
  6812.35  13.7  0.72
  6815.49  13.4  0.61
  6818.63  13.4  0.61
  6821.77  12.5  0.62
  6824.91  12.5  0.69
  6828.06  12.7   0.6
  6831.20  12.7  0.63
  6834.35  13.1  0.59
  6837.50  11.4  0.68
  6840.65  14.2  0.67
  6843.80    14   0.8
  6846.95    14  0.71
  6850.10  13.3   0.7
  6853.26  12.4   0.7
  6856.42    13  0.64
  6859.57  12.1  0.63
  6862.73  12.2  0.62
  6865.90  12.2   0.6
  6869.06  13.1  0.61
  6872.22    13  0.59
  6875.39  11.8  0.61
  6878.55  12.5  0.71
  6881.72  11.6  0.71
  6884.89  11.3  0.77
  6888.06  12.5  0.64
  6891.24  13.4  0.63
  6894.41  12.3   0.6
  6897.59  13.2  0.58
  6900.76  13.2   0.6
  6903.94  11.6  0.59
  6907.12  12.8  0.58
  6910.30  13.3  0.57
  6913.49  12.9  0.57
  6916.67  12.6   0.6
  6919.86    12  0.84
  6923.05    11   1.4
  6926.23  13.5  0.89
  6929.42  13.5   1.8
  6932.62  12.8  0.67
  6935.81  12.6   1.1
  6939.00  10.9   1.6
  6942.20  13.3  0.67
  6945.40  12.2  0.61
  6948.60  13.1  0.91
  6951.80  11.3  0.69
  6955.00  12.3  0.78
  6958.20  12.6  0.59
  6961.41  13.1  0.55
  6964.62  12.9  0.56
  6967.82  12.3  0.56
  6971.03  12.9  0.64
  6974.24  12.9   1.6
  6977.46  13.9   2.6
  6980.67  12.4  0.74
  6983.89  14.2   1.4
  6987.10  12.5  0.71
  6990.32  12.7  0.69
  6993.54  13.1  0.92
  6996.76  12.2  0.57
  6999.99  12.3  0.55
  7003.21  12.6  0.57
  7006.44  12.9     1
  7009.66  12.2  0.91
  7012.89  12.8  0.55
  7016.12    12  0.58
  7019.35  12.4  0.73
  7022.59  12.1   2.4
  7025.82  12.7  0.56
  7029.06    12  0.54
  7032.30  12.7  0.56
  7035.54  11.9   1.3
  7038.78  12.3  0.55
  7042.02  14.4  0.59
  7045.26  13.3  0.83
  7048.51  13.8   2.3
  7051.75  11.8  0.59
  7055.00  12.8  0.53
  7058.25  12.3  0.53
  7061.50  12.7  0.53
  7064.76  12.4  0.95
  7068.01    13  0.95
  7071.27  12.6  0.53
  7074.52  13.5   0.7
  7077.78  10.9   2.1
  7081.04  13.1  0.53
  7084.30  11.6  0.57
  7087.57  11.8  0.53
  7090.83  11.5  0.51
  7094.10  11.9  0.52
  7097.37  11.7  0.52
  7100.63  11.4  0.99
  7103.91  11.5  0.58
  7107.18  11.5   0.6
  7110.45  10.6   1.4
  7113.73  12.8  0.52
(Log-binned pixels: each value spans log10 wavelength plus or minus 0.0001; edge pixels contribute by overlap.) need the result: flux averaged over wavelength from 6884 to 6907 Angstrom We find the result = 12.6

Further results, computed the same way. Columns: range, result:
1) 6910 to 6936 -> 12.7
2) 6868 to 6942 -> 12.5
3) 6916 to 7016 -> 12.6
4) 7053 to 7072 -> 12.6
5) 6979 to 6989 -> 13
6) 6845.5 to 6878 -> 12.7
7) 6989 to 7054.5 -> 12.6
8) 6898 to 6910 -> 12.7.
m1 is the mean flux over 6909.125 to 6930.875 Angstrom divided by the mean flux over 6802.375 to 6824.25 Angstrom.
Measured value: 1.0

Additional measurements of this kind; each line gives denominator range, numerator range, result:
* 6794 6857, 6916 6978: 0.96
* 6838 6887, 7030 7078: 1.00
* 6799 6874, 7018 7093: 0.96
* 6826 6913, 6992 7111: 0.97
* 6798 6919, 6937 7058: 0.99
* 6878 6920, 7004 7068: 1.01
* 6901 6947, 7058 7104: 0.97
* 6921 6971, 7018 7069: 1.01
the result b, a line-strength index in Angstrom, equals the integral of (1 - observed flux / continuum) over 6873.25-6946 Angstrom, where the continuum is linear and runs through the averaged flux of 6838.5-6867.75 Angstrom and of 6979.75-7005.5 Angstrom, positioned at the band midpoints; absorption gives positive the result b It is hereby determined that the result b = 2.4 Angstrom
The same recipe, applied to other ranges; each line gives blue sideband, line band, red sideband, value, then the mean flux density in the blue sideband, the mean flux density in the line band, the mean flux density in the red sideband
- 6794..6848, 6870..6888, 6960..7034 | 1.2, 13.1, 12.1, 12.7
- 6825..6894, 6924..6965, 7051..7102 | -0.3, 12.7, 12.6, 12.2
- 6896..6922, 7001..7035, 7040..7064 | 1.3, 12.7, 12.4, 13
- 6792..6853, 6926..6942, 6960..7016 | 0.3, 13.1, 12.6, 12.8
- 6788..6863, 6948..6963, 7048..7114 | 0.1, 13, 12.4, 12.1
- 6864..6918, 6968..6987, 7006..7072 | -0.8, 12.5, 13.1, 12.6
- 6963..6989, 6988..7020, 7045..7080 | 0.9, 13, 12.5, 12.6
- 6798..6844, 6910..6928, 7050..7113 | 0.2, 13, 12.5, 12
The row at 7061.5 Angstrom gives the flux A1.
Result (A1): 12.7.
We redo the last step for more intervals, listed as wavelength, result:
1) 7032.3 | 12.7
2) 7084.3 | 11.6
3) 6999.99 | 12.3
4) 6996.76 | 12.2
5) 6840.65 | 14.2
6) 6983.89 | 14.2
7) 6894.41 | 12.3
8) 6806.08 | 13.9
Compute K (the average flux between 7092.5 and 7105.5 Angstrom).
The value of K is 11.6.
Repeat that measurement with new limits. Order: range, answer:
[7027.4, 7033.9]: 12.3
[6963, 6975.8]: 12.8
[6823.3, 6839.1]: 12.5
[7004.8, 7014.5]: 12.6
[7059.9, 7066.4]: 12.5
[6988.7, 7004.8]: 12.6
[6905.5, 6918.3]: 12.9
